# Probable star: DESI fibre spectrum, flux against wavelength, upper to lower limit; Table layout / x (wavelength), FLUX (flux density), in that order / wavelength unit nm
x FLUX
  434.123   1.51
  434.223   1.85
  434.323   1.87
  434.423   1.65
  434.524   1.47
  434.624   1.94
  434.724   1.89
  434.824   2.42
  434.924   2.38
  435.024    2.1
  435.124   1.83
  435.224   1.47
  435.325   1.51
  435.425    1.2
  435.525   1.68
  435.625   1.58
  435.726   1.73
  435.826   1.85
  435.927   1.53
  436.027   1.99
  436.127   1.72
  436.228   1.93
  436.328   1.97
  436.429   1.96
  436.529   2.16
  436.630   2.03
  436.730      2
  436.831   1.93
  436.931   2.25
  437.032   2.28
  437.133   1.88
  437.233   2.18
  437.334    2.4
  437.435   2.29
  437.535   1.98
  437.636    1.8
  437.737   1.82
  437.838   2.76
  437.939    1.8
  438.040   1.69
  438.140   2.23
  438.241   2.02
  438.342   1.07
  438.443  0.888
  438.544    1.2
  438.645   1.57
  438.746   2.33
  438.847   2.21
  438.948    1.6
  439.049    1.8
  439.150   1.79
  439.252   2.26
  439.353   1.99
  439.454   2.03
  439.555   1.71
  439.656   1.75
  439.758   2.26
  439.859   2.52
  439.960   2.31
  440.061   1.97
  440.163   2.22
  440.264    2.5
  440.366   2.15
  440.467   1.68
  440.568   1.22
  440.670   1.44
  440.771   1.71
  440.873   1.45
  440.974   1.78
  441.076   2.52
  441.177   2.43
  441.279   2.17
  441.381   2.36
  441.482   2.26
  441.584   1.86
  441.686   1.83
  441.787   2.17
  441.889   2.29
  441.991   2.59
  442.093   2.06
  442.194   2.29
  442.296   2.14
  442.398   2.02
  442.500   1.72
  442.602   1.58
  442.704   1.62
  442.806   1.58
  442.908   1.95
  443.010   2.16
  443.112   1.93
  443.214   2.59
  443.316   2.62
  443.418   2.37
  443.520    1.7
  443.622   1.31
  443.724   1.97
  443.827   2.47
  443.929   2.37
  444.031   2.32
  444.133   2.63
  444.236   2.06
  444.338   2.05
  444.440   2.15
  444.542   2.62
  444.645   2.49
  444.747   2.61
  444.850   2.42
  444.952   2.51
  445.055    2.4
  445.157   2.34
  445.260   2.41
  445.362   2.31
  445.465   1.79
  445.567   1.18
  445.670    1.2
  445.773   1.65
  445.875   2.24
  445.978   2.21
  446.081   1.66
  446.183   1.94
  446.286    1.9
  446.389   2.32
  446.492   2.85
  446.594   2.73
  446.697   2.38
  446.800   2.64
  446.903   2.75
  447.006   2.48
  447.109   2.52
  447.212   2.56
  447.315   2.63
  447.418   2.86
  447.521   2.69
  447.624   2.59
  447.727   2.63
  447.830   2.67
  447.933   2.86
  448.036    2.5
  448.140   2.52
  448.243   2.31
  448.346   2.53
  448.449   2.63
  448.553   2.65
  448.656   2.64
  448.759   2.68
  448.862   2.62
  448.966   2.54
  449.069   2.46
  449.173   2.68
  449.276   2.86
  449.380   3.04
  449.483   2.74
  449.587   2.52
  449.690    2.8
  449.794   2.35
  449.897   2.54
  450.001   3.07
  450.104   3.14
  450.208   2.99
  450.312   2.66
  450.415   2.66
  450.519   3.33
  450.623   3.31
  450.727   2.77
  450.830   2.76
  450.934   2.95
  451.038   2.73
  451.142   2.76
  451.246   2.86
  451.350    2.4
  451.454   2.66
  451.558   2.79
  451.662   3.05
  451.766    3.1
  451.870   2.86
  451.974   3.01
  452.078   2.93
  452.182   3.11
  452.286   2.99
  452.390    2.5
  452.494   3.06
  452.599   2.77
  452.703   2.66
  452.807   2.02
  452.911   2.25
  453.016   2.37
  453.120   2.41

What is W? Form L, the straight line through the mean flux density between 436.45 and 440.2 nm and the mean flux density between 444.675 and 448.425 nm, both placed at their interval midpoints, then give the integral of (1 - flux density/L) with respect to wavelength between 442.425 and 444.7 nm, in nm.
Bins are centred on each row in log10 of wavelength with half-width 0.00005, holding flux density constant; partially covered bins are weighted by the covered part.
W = 0.12 nm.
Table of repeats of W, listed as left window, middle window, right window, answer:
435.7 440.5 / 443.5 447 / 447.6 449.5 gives 0.32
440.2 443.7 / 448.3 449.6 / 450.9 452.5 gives -0.03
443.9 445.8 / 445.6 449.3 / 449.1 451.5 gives 0.05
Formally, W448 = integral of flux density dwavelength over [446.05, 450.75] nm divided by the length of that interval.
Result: 2.64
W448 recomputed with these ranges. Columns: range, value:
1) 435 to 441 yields 1.88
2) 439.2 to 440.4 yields 2.14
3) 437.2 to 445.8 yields 2.03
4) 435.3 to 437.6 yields 1.92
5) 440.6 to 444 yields 2.04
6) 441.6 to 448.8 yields 2.27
